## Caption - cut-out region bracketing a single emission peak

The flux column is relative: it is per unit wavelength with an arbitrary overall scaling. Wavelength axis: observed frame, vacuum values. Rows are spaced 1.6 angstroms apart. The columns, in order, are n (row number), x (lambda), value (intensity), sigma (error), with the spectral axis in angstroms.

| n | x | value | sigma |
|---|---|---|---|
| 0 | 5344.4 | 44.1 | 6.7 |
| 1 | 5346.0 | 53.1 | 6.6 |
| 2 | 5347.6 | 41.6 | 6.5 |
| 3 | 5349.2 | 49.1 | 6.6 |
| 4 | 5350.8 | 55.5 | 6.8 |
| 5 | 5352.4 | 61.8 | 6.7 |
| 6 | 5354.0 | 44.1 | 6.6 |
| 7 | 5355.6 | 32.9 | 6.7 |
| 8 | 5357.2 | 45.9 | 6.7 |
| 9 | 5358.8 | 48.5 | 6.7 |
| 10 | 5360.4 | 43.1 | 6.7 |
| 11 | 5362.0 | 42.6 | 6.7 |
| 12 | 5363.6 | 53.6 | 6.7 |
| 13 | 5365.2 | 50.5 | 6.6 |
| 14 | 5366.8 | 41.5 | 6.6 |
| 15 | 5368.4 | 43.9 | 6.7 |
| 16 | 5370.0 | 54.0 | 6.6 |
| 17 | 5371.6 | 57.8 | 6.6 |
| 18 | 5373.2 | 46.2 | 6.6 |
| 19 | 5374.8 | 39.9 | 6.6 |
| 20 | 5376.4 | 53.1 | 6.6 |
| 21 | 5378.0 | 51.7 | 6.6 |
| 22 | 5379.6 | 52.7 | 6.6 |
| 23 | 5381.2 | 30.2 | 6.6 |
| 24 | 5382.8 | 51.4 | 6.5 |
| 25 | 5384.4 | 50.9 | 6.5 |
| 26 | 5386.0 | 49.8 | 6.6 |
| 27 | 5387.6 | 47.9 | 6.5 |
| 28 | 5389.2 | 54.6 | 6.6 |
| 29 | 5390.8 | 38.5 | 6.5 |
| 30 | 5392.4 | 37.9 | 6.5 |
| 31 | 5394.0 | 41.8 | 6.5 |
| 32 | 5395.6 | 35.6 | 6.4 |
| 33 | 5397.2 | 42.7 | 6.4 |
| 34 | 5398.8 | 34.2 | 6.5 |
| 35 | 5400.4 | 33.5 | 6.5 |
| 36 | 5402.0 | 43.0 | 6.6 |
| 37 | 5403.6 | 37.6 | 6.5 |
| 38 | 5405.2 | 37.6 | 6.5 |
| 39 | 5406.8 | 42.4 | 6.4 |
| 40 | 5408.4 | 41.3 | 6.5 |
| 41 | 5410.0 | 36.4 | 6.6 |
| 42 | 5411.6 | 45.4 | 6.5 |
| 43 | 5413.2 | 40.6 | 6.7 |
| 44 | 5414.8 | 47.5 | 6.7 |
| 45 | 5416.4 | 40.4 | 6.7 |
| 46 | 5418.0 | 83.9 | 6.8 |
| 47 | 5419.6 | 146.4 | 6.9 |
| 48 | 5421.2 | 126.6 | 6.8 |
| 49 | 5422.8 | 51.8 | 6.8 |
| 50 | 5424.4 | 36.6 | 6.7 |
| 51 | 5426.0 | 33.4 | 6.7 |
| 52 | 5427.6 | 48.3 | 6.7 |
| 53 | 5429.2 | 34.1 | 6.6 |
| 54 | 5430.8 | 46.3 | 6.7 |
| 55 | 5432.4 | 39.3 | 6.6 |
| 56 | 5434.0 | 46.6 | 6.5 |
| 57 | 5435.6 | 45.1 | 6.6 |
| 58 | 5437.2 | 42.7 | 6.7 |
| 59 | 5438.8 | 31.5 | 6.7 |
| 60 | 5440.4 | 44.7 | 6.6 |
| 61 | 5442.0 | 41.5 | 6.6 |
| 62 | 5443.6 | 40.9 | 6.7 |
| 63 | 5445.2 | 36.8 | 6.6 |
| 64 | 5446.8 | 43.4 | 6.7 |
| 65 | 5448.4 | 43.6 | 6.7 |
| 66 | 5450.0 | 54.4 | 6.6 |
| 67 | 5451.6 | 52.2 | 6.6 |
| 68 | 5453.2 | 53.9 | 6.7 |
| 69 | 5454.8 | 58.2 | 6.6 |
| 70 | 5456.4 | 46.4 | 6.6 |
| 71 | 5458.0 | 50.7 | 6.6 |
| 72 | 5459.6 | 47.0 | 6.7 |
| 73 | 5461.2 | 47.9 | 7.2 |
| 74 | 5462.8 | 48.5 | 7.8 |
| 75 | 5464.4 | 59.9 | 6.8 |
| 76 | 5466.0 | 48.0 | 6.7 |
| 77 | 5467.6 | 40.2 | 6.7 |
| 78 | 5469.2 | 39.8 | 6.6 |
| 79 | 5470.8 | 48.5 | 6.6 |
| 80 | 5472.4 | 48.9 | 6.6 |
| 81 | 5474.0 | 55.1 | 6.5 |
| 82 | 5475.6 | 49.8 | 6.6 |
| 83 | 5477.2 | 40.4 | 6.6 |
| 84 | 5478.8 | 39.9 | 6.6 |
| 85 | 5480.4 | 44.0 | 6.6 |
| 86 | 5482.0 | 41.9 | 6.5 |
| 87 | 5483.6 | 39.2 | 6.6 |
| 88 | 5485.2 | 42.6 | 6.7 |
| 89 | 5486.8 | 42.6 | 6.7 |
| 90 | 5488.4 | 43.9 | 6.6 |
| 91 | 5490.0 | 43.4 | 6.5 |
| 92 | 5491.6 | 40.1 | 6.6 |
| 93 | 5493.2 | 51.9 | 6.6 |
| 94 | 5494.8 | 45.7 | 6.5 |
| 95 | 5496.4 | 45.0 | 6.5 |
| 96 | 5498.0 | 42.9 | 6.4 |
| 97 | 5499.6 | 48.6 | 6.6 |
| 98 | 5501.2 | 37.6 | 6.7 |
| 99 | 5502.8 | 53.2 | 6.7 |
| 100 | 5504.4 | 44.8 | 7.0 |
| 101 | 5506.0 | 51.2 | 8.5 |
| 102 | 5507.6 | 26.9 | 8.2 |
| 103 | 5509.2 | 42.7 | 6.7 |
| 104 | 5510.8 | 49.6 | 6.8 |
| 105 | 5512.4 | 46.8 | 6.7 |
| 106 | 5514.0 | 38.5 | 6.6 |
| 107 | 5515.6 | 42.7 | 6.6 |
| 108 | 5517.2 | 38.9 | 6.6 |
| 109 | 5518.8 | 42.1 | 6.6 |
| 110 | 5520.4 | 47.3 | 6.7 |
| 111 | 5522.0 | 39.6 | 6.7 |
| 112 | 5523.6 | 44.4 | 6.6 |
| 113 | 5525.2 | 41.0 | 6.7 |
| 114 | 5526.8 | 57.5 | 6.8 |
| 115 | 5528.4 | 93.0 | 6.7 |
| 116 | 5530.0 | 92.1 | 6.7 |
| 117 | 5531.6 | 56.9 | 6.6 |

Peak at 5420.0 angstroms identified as H-beta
